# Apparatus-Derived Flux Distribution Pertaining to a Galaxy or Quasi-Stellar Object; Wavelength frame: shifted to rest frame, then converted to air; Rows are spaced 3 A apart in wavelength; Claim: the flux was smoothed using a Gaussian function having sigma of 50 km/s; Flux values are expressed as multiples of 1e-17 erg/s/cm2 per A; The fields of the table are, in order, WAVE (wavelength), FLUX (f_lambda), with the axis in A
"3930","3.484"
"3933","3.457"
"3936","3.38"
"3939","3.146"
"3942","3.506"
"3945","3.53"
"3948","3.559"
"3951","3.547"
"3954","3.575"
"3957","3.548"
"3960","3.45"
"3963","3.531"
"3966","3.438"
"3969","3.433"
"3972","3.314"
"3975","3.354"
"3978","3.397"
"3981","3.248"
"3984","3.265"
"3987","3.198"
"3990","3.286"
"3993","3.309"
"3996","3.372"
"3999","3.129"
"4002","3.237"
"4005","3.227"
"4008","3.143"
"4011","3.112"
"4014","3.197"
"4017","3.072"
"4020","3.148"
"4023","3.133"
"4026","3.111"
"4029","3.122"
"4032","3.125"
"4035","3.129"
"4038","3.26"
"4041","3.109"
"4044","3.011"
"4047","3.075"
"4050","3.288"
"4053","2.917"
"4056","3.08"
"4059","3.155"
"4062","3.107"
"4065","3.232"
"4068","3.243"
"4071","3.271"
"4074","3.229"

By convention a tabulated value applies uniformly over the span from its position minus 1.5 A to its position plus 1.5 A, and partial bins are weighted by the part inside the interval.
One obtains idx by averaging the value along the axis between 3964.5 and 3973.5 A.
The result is 3.4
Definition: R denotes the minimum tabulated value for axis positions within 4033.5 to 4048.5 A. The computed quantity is 3.011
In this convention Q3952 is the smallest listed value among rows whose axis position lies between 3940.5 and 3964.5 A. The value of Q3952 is 3.45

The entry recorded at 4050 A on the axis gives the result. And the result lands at 3.288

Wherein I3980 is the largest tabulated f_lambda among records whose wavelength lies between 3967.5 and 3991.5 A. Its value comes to 3.433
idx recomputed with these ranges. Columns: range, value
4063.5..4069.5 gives 3.24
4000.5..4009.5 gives 3.2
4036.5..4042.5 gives 3.18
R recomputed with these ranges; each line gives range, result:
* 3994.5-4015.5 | 3.112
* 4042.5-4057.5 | 2.917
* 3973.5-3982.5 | 3.248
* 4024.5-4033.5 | 3.111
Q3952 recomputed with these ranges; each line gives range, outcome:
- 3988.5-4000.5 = 3.129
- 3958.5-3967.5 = 3.438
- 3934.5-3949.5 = 3.146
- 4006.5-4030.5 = 3.072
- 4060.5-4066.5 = 3.107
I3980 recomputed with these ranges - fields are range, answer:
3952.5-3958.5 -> 3.575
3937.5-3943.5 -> 3.506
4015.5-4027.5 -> 3.148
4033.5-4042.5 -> 3.26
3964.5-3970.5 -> 3.438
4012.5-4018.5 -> 3.197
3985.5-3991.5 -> 3.286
